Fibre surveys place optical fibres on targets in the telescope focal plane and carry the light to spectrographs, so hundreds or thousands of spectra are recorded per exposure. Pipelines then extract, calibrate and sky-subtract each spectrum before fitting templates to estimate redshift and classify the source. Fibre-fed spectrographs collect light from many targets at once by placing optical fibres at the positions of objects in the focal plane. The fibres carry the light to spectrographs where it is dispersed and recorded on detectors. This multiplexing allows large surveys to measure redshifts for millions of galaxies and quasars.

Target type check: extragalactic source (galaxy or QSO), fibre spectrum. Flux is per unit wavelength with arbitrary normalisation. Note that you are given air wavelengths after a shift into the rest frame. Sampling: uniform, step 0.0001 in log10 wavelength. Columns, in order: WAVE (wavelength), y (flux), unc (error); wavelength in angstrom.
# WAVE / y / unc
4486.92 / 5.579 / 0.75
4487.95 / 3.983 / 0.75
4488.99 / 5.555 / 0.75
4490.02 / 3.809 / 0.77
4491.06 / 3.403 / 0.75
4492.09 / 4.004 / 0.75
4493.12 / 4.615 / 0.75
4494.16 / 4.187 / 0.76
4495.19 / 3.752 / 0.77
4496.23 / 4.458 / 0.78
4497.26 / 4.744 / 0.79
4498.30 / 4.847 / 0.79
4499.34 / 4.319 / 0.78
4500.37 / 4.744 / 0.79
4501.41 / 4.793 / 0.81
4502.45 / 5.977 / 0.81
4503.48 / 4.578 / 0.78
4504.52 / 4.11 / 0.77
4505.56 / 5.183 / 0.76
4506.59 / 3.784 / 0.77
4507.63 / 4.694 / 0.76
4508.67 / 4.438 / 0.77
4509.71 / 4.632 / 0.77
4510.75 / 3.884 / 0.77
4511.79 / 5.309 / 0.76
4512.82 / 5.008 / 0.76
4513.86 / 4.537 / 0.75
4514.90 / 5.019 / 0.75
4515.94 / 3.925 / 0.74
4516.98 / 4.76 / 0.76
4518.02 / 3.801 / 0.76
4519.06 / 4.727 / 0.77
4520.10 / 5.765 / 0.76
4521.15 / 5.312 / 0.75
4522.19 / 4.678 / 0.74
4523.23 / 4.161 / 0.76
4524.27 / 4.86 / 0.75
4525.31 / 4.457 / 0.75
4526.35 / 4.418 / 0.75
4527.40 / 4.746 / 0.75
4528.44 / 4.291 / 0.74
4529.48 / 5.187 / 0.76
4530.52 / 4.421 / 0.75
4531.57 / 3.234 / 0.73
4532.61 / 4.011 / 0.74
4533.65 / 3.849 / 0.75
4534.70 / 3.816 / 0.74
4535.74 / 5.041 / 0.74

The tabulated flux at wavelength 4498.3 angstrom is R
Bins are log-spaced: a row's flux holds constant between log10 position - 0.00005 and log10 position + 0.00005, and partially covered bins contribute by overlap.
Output 4.847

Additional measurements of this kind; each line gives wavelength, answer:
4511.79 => 5.309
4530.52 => 4.421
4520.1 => 5.765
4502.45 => 5.977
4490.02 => 3.809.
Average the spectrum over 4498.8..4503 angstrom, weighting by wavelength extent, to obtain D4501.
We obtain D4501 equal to 4.96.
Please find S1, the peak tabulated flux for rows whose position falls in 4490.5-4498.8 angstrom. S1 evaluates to 4.847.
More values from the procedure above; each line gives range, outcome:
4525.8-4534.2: 5.187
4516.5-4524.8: 5.765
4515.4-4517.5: 4.76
